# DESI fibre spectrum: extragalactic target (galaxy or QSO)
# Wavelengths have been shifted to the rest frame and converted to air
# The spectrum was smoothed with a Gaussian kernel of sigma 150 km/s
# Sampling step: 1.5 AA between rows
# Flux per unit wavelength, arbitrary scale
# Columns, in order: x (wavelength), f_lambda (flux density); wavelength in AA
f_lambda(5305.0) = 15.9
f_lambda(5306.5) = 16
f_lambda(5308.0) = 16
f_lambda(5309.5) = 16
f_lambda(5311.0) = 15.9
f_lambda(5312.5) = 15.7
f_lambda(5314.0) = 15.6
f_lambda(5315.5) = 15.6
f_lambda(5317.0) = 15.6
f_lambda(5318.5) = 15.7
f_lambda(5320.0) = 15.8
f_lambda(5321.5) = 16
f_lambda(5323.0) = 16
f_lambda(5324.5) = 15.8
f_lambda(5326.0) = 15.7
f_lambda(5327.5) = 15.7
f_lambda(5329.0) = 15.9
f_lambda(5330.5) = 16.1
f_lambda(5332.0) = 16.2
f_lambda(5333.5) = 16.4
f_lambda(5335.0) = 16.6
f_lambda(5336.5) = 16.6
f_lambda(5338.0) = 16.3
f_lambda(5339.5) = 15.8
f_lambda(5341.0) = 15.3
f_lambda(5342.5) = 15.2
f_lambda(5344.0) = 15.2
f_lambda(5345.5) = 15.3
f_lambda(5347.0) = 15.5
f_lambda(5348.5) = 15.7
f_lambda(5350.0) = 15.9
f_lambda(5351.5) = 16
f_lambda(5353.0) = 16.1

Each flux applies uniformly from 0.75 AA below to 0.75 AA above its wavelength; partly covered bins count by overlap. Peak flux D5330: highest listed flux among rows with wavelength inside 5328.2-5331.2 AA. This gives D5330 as 16.1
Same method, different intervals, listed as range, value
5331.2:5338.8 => 16.6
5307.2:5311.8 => 16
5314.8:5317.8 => 15.6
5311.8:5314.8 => 15.7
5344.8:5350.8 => 15.9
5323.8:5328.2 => 15.8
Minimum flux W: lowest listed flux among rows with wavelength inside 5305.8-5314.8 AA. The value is 15.6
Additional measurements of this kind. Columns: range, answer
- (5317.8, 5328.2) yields 15.7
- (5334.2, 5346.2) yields 15.2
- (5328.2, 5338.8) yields 15.9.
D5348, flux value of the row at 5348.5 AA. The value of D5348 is 15.7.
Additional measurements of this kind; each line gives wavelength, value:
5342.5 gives 15.2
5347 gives 15.5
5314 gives 15.6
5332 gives 16.2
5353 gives 16.1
